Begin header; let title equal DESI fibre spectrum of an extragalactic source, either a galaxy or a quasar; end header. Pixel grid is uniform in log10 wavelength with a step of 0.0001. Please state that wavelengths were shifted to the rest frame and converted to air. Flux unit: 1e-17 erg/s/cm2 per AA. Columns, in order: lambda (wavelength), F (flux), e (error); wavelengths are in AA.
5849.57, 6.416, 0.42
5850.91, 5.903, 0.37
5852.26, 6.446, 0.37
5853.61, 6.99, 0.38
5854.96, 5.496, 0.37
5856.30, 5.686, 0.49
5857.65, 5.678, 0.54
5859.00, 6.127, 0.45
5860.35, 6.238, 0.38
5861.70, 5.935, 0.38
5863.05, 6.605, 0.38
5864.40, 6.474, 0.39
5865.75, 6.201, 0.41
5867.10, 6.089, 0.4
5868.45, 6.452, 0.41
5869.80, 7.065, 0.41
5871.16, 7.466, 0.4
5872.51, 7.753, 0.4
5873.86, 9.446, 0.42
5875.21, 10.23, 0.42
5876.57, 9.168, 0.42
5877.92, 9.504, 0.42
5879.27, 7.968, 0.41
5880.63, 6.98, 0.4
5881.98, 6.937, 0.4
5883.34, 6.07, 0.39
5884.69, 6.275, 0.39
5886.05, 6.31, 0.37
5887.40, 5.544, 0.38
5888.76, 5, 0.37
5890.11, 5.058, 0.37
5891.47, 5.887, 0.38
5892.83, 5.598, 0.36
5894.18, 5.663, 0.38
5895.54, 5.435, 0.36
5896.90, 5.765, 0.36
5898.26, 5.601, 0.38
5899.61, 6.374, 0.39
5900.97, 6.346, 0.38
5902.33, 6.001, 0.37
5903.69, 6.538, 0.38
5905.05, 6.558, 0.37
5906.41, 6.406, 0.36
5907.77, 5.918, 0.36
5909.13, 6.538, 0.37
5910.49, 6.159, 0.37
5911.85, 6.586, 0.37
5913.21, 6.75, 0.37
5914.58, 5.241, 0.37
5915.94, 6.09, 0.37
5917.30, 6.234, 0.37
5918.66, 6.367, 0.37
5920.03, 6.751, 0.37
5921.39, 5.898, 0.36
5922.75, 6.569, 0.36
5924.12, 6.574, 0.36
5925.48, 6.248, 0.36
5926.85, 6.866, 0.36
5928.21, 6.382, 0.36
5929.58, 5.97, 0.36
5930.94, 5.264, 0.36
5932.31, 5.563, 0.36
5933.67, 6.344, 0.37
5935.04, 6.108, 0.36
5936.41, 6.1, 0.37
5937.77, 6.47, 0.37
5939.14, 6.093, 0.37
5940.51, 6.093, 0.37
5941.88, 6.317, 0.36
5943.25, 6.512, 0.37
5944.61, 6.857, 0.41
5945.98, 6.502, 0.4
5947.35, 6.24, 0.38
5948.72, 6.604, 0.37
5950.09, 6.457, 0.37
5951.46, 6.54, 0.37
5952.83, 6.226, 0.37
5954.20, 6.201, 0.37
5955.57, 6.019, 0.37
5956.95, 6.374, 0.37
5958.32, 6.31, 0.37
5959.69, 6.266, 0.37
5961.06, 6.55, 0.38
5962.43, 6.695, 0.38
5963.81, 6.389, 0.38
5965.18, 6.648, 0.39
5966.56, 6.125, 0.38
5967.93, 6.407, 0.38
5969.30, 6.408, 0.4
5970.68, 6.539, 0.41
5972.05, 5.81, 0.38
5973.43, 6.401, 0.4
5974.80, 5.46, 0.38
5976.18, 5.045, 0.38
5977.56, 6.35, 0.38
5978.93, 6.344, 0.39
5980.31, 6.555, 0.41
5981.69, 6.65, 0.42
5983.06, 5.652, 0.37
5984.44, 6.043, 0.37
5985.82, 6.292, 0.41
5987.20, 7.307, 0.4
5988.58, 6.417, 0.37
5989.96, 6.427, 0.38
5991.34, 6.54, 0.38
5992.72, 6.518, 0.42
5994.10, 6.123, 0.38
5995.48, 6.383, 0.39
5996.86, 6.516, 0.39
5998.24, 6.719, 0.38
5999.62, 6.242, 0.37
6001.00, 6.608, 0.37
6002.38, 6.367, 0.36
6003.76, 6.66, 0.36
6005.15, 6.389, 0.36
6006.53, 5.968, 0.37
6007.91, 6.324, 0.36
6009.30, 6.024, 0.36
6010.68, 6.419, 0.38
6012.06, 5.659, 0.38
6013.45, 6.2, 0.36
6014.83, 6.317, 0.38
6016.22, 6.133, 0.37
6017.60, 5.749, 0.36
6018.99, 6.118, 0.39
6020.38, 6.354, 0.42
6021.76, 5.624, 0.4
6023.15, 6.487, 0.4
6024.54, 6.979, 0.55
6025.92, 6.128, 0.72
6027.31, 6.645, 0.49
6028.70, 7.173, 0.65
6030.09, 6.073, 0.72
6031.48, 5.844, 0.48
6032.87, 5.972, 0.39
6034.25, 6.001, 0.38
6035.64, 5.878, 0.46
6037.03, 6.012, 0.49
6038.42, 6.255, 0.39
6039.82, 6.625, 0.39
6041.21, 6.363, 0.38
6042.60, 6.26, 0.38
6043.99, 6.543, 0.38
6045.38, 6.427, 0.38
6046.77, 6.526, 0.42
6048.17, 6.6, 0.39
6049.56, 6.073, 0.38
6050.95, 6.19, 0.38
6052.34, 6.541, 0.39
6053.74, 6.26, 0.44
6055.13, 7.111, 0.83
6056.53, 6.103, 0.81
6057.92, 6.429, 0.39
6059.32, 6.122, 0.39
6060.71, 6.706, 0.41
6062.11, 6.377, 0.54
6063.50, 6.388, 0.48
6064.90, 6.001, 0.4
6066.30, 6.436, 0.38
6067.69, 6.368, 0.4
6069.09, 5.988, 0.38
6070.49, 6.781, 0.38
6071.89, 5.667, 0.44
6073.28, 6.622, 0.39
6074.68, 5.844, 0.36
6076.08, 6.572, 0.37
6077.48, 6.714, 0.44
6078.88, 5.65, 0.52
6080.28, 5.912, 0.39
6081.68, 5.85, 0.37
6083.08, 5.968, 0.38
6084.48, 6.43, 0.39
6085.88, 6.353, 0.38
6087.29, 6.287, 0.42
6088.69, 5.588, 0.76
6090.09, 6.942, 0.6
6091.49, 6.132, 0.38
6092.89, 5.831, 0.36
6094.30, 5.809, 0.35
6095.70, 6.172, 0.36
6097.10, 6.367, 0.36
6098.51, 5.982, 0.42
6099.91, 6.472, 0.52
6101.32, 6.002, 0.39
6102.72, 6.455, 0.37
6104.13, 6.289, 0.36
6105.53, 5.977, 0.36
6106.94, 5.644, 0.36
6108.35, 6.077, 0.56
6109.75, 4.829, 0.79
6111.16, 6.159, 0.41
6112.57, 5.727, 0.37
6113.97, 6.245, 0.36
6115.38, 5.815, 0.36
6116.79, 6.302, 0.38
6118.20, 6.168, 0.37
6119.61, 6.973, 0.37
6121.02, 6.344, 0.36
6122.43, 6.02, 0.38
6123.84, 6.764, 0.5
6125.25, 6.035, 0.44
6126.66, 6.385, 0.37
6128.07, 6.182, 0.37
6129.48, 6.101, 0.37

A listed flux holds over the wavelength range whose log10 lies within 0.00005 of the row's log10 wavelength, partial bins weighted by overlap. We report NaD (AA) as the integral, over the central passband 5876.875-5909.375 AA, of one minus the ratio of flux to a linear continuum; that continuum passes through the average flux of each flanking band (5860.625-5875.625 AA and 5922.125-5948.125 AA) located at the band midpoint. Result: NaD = 2.6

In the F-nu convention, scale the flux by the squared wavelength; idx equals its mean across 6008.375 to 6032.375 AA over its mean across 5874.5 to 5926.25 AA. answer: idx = 1.0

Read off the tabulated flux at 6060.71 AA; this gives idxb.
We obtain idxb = 6.706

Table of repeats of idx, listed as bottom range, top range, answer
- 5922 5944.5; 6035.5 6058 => 1.06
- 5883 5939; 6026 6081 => 1.09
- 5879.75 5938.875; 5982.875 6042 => 1.06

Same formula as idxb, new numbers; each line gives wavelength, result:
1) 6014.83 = 6.317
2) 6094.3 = 5.809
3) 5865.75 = 6.201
